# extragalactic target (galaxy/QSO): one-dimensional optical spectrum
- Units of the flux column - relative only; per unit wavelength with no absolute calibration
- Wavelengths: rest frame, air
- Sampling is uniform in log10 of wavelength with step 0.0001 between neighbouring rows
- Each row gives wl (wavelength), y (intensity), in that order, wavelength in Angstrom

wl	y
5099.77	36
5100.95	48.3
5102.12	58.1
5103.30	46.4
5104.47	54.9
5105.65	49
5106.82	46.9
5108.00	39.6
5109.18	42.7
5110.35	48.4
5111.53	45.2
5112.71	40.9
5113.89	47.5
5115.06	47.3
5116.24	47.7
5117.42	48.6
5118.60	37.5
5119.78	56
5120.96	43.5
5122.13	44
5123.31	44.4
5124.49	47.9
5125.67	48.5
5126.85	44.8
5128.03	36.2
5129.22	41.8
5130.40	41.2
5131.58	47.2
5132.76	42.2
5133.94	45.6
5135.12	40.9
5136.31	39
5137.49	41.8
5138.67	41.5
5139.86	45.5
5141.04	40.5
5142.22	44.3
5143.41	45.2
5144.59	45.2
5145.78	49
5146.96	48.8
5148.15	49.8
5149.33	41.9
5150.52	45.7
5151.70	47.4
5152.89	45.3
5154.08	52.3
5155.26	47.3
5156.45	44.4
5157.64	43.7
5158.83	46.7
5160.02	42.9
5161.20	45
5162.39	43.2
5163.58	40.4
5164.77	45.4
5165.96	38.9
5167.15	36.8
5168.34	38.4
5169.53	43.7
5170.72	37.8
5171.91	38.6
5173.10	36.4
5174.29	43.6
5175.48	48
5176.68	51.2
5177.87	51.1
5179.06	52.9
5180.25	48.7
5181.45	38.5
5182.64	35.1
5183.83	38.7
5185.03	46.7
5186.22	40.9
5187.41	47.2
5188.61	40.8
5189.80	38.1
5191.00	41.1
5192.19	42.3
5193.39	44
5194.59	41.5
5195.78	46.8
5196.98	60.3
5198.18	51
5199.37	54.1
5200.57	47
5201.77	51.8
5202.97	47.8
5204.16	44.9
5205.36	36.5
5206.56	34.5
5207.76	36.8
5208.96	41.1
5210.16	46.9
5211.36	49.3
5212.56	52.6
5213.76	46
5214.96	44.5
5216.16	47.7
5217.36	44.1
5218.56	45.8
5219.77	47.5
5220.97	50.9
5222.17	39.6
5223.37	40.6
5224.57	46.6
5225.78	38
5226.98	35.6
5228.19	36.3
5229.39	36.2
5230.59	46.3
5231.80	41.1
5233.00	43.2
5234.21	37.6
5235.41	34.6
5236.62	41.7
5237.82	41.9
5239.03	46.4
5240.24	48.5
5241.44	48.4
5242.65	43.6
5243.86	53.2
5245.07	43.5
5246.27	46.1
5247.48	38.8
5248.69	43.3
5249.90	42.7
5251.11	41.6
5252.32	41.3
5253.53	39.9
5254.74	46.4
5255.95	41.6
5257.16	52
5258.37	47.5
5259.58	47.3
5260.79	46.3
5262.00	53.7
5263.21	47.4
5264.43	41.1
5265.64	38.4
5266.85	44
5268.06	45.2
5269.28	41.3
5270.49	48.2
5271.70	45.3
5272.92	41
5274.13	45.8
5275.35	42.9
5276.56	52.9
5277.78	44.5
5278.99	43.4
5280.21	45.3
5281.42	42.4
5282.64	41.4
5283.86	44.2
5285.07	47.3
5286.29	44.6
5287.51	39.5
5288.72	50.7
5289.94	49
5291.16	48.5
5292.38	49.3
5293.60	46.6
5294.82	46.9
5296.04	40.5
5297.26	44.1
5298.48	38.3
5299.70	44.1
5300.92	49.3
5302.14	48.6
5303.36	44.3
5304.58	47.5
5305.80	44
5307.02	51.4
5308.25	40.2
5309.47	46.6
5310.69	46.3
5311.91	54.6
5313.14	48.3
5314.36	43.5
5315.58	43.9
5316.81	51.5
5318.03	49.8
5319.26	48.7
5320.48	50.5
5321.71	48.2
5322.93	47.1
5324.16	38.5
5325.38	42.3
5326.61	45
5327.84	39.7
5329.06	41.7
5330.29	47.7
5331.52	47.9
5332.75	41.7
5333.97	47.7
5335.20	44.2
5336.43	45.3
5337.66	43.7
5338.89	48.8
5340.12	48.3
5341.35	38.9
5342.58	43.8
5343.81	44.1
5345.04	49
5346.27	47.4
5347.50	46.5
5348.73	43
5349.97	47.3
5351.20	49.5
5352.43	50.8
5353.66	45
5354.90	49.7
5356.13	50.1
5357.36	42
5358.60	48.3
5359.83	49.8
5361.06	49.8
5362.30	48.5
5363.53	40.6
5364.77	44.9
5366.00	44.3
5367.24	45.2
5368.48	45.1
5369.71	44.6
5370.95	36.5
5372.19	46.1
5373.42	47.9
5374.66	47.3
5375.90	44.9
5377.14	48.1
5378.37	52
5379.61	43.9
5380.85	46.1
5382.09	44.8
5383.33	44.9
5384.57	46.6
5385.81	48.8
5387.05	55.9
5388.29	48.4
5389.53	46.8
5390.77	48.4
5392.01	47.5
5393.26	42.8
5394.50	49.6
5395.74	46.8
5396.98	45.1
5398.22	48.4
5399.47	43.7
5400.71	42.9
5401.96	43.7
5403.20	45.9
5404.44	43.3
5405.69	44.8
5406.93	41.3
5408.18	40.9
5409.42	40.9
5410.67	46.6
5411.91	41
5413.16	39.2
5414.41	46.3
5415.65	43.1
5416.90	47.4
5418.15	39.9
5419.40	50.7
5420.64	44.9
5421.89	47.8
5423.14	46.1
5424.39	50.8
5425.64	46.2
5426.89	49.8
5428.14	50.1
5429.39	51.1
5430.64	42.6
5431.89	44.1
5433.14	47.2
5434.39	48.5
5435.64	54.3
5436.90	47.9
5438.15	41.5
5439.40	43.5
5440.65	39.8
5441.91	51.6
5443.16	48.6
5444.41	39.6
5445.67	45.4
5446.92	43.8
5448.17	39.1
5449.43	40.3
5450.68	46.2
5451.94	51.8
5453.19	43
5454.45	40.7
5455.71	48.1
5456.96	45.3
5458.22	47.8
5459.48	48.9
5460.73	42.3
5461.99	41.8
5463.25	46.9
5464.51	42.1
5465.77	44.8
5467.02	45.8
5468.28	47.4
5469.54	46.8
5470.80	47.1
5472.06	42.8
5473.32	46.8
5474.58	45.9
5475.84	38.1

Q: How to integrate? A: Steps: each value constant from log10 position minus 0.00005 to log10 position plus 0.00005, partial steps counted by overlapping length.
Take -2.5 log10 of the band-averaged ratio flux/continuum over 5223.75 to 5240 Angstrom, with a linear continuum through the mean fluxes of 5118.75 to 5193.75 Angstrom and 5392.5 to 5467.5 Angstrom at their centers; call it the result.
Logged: 0.09 mag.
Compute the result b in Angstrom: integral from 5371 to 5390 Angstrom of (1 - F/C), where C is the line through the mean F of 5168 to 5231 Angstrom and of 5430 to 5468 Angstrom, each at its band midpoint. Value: -1.0 Angstrom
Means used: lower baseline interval 44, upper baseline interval 45.1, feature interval 47.2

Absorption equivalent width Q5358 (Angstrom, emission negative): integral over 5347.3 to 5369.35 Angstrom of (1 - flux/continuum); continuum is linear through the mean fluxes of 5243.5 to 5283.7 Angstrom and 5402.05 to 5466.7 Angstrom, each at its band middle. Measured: -0.8 Angstrom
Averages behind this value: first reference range 44.7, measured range 46.7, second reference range 45.2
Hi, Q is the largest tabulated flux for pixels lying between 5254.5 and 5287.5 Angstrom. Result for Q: 53.7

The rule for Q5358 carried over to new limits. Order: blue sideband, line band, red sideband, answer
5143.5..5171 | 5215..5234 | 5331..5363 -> 1.1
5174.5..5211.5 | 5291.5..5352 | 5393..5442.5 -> -0.8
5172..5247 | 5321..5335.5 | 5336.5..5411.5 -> 0.4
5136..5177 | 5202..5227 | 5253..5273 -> 0.3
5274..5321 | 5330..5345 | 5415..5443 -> 0.4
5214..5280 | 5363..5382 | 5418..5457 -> 0.1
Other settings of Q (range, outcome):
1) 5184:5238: 60.3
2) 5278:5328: 54.6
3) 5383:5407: 55.9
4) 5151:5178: 52.3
